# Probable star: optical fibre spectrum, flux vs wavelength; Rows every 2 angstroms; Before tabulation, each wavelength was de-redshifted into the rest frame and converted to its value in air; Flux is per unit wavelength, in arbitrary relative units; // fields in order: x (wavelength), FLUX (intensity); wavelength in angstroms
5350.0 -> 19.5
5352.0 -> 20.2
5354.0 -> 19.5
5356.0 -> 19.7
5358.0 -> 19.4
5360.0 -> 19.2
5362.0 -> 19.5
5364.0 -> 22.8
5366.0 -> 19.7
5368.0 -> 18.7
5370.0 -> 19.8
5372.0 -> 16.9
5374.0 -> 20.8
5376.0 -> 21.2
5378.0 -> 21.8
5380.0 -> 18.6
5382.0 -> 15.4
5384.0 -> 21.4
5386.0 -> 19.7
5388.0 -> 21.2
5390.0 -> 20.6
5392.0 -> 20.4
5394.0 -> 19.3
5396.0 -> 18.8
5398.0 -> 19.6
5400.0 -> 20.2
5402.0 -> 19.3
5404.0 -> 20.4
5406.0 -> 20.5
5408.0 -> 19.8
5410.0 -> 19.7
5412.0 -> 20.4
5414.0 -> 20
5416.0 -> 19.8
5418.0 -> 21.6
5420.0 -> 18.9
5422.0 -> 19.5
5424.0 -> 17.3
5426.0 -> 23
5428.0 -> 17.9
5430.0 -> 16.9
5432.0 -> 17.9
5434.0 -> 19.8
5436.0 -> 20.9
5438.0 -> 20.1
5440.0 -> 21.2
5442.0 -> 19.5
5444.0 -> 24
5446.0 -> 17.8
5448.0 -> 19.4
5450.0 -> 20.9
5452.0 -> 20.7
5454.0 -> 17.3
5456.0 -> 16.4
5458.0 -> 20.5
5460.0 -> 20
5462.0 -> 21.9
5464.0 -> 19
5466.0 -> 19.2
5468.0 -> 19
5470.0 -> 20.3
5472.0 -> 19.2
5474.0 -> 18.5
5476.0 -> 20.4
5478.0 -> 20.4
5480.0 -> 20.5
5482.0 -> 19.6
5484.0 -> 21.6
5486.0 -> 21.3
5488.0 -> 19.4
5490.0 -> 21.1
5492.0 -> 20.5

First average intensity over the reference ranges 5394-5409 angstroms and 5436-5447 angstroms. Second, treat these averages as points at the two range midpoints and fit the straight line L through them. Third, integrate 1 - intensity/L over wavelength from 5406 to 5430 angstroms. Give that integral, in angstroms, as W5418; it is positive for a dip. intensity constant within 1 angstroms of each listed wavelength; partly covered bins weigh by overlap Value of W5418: 0.4 angstroms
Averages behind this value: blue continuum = 19.8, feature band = 19.7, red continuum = 20.6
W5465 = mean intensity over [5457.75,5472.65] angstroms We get 19.9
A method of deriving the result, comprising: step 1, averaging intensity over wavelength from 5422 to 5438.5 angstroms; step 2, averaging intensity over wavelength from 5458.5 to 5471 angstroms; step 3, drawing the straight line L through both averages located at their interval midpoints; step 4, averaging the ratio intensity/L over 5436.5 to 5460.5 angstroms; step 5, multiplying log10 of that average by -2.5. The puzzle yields -0.01 mag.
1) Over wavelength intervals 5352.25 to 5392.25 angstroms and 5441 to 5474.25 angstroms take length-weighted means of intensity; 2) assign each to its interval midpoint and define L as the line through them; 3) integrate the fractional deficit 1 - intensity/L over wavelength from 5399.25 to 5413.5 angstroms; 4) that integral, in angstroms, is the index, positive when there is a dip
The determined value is -0.21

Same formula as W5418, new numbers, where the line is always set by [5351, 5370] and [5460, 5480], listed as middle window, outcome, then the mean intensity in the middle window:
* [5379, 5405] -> 0.3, 19.6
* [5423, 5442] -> 0.4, 19.4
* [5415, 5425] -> 0.2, 19.4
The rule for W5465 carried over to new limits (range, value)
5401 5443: 19.7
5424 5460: 19.6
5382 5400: 19.9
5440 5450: 20.4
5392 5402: 19.6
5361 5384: 19.6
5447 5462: 19.5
